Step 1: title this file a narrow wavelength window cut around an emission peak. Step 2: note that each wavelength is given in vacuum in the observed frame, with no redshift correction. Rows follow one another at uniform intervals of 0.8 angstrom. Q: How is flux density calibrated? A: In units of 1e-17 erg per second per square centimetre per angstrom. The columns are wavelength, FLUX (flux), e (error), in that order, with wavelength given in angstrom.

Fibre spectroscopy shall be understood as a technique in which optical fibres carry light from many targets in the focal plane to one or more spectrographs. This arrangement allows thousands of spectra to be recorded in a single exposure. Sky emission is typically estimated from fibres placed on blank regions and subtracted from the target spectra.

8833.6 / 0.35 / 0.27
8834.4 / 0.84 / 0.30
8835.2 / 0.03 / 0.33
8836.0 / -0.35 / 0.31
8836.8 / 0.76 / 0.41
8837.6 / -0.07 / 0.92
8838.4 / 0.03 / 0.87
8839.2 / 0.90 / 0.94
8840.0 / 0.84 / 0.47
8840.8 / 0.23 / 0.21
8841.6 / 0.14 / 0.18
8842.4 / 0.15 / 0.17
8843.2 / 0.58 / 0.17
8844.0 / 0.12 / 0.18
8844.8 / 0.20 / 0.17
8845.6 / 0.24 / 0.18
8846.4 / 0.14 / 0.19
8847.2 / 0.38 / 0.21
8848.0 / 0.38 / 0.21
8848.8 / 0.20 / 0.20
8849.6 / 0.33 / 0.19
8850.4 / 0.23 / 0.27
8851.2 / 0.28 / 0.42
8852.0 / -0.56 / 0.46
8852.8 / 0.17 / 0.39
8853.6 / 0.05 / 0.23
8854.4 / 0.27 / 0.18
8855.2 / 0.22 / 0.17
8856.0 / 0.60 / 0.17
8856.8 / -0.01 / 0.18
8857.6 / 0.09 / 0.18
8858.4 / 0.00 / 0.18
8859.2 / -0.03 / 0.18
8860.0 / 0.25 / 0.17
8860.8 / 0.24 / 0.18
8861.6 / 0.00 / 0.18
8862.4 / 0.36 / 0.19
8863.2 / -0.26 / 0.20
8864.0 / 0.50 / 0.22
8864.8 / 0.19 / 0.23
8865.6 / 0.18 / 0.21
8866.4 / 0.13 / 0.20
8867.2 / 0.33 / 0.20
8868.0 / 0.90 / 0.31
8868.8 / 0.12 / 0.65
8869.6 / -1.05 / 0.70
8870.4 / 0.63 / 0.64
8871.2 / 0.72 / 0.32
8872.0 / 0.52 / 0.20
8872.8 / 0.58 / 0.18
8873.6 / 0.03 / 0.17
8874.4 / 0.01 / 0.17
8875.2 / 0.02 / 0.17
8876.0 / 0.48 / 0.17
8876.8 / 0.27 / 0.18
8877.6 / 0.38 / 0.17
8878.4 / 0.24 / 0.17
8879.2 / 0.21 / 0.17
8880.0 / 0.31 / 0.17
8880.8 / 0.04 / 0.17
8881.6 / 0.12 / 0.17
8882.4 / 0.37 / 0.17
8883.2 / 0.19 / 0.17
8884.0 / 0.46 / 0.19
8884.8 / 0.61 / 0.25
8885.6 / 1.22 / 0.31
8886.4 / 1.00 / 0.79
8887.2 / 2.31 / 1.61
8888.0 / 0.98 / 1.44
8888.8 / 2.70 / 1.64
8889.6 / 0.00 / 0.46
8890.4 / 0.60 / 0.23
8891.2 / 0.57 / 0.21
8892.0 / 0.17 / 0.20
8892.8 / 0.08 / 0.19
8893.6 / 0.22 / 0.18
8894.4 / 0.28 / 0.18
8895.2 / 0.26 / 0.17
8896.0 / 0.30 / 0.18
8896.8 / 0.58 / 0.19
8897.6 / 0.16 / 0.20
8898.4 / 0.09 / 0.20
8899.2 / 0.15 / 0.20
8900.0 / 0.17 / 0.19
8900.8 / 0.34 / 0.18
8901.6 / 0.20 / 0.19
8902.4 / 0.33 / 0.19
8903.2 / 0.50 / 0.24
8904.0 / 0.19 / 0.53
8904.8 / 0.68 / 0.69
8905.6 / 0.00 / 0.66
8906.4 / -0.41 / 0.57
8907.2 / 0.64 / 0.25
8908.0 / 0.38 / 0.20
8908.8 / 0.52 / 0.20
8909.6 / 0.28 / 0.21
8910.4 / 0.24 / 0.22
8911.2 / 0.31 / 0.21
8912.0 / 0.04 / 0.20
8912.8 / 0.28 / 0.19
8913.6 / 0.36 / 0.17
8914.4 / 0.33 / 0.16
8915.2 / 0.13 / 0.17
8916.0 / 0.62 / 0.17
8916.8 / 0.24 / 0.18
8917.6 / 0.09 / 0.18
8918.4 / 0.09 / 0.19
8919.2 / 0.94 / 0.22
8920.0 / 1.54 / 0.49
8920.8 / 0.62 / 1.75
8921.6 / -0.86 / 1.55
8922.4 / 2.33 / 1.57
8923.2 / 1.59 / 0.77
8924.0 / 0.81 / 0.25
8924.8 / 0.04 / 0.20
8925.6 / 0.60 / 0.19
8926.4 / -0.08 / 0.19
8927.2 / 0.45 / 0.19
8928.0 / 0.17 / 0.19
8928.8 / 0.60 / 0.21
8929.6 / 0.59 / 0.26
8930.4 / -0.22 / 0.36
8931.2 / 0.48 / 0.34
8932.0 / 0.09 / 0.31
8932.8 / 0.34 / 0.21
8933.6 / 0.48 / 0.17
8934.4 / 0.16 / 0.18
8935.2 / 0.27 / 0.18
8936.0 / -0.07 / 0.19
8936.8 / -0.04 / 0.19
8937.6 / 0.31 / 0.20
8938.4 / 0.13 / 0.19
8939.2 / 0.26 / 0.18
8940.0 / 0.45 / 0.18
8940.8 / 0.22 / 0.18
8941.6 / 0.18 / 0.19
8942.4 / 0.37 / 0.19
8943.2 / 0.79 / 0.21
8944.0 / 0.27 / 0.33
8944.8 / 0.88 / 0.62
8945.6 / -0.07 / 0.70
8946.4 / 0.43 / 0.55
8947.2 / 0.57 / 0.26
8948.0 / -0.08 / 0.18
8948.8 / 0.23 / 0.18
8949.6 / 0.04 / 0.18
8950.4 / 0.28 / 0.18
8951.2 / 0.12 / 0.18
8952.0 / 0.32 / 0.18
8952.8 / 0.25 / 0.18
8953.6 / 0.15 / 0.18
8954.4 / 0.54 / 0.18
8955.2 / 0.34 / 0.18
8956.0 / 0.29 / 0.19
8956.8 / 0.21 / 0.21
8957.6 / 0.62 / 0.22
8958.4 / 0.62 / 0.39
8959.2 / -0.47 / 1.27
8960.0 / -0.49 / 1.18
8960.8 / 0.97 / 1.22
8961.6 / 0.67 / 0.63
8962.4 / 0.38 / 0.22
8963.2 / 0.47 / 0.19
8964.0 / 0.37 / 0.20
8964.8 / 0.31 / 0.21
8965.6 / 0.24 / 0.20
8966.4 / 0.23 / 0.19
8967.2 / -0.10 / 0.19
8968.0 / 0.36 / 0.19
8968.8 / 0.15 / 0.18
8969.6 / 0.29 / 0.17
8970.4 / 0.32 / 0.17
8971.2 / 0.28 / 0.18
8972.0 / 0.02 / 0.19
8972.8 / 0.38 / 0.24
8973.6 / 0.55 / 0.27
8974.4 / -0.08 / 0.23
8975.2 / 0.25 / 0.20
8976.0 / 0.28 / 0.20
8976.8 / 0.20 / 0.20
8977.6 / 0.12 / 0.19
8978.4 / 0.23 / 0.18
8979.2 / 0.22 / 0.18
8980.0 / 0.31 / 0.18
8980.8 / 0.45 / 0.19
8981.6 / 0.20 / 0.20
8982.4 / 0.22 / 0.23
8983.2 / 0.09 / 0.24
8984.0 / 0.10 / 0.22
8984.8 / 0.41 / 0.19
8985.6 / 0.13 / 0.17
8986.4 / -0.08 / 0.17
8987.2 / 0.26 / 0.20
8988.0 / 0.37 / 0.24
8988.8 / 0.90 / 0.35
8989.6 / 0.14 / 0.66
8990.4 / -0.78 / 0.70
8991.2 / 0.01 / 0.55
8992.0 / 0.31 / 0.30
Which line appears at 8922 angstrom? Mg II 2798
